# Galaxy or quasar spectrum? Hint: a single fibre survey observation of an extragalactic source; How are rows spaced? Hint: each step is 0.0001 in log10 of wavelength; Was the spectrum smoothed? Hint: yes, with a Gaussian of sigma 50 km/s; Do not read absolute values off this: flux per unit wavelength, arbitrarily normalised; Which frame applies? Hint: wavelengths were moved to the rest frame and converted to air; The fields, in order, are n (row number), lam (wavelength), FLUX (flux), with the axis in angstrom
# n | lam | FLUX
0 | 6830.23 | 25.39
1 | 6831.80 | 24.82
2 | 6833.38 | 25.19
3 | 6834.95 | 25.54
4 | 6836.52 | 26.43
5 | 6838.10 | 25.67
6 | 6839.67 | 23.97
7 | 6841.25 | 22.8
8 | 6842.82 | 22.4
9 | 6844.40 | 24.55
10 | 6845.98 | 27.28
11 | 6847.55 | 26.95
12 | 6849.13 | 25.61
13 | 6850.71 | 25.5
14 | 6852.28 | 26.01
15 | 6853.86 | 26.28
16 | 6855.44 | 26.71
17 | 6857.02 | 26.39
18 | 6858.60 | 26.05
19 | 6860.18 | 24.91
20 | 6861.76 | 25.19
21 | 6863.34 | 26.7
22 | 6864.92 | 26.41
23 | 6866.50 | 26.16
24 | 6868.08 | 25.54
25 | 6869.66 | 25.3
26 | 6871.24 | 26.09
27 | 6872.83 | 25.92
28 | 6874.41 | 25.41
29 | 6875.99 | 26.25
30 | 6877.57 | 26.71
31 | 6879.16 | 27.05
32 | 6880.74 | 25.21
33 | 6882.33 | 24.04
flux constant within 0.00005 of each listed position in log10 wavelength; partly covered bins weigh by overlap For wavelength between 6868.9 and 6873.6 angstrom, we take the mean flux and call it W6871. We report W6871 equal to 25.7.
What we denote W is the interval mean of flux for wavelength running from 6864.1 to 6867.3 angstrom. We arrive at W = 26.3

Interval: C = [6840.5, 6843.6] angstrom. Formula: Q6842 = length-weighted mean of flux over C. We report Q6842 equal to 22.6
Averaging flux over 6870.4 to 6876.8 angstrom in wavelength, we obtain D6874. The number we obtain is 25.9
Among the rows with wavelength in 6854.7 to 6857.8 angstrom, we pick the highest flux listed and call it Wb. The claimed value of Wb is 26.71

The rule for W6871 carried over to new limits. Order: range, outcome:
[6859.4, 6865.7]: 25.8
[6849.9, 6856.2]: 26.1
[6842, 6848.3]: 25.3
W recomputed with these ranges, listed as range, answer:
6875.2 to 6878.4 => 26.5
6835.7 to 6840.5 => 25.3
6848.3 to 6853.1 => 25.7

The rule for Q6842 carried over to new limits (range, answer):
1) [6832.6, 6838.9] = 25.7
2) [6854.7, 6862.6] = 25.8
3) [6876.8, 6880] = 26.8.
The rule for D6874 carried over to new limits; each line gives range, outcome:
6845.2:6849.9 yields 26.6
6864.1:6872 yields 25.9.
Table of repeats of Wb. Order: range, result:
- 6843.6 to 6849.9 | 27.28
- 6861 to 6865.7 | 26.7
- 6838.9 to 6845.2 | 24.55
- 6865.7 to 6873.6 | 26.16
